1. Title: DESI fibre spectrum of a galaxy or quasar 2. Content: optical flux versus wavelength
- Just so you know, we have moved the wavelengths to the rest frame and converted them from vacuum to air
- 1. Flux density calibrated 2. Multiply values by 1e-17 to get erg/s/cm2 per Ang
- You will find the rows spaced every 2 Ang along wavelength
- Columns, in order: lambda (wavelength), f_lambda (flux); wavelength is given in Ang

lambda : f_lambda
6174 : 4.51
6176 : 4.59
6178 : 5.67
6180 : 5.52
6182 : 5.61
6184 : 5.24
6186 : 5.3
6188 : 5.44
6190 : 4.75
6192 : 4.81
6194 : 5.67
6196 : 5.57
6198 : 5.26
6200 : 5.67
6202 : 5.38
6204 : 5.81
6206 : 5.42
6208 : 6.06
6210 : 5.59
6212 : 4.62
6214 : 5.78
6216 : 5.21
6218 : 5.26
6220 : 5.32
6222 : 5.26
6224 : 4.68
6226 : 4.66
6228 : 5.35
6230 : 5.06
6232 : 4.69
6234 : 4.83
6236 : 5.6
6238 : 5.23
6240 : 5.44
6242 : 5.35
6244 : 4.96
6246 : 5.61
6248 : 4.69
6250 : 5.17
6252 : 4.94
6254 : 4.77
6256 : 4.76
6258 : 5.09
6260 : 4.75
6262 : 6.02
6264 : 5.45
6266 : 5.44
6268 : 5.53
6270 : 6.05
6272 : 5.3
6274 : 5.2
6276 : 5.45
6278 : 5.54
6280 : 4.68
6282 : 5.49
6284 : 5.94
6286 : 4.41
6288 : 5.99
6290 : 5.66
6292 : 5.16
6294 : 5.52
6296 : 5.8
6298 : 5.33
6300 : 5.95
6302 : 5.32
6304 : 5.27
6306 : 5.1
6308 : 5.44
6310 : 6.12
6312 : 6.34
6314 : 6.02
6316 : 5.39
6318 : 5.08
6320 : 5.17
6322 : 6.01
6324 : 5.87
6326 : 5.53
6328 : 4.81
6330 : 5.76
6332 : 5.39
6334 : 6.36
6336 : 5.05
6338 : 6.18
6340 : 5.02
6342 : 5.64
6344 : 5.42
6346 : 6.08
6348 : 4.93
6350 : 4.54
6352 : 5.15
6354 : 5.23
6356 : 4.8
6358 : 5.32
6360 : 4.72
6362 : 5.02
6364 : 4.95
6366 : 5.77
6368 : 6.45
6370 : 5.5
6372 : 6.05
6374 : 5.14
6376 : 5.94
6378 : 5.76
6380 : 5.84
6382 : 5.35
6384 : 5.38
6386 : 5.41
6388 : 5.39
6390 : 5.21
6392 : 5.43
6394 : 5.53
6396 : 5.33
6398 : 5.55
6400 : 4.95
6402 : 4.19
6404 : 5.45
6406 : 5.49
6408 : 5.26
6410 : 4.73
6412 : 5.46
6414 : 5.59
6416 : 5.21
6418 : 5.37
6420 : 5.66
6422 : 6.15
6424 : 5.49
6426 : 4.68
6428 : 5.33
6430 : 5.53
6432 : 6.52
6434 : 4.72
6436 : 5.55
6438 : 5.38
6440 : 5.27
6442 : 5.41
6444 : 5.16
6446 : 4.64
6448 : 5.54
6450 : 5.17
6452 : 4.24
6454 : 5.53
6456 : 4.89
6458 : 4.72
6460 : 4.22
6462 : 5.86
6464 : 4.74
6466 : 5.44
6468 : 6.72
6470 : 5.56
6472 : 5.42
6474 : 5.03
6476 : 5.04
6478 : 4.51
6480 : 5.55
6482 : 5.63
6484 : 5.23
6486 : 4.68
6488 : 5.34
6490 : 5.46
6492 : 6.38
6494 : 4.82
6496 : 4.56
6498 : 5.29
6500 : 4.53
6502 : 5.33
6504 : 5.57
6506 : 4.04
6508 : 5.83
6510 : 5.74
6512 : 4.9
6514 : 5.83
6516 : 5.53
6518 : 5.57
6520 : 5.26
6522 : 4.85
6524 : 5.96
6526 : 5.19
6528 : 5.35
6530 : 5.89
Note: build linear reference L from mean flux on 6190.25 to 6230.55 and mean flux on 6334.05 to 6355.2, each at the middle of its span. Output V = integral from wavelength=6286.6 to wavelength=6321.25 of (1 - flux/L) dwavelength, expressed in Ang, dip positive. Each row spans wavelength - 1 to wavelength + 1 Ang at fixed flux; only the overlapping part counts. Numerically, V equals -1.35 Ang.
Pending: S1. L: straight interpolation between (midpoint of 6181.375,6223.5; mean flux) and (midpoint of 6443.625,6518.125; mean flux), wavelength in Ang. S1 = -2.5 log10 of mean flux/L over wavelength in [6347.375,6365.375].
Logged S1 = 0.064 mag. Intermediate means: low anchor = 5.37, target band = 4.98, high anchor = 5.21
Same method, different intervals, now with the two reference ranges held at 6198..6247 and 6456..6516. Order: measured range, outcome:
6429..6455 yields -0.01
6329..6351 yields -0.05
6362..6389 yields -0.07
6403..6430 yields -0.03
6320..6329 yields -0.05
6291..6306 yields -0.04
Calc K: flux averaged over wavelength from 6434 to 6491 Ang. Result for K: 5.2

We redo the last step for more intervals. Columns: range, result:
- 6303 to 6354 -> 5.5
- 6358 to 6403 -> 5.4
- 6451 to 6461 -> 4.72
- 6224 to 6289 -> 5.22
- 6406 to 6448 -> 5.36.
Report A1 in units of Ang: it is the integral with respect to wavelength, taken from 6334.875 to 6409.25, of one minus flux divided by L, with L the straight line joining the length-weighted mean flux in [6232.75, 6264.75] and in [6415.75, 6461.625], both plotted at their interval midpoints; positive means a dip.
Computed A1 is -2.1 Ang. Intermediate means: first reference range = 5.16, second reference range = 5.24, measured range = 5.36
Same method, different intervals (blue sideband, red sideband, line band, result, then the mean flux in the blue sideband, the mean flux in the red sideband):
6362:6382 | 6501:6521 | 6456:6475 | 0.6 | 5.66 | 5.36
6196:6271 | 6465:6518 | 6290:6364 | -2.1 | 5.27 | 5.31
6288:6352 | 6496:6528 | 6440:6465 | 1.5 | 5.53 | 5.27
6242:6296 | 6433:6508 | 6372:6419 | -1.2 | 5.3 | 5.18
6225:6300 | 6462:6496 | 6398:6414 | 0.5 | 5.28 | 5.34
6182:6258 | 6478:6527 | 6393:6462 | 0.3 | 5.23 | 5.28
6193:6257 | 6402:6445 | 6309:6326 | -1.4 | 5.24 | 5.37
